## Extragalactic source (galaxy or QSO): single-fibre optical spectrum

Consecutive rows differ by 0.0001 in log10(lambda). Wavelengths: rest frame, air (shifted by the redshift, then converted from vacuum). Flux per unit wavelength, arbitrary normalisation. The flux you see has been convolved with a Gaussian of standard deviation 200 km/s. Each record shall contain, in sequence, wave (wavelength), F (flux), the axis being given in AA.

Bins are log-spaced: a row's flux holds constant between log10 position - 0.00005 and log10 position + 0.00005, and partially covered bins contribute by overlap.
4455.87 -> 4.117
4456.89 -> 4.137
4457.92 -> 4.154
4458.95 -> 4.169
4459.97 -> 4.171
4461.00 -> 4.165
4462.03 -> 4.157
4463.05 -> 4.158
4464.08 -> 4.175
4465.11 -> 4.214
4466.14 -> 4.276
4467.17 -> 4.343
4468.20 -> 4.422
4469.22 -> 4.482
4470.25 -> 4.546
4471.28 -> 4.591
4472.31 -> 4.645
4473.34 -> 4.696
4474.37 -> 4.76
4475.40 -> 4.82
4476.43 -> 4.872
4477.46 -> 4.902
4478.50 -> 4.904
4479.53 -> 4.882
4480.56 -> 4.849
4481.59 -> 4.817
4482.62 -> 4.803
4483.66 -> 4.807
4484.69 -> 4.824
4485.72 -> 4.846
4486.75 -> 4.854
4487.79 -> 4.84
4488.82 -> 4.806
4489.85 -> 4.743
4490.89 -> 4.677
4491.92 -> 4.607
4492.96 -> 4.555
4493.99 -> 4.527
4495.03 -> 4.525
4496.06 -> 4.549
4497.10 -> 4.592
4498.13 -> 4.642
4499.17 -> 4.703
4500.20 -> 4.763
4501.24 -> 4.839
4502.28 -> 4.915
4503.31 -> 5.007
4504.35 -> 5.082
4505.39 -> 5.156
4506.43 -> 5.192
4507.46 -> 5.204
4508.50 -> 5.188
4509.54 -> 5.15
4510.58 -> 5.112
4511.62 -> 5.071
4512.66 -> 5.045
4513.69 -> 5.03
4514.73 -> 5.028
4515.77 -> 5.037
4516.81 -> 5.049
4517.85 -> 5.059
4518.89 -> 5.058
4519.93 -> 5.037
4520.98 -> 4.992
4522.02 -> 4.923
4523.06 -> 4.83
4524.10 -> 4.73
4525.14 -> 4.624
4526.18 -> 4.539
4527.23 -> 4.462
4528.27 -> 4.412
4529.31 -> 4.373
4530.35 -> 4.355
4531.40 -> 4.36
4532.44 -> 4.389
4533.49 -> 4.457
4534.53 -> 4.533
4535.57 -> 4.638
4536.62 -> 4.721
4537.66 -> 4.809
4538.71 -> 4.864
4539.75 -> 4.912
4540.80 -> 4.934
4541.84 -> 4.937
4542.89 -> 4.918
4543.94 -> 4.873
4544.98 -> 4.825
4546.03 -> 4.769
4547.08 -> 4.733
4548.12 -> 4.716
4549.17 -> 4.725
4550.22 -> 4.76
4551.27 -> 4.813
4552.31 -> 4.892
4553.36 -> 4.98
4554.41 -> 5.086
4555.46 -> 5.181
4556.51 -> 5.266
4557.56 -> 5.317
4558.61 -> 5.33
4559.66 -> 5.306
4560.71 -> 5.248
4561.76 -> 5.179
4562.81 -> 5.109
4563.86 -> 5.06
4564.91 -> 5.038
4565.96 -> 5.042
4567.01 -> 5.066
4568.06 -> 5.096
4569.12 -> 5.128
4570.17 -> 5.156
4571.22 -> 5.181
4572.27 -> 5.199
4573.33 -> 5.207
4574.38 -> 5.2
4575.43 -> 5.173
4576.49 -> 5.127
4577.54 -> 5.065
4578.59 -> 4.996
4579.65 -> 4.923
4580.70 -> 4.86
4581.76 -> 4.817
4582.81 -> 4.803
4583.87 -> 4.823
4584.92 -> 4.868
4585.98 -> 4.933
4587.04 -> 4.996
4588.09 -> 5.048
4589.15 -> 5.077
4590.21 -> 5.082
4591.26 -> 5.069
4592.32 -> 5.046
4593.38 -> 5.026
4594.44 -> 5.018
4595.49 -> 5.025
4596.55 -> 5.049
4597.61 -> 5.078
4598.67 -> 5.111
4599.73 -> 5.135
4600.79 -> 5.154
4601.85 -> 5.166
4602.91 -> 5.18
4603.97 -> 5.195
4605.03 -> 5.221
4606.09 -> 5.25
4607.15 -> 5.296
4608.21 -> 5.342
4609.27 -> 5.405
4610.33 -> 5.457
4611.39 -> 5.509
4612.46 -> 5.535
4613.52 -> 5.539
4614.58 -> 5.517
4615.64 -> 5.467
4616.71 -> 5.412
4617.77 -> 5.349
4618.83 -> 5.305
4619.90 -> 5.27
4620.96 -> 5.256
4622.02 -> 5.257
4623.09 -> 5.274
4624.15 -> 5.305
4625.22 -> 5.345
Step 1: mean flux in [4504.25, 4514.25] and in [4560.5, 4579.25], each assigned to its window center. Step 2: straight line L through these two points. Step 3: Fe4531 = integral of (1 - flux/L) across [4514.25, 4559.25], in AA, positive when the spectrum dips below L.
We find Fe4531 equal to 2.7 AA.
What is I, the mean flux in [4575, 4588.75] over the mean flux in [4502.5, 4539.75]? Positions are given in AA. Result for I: 1.02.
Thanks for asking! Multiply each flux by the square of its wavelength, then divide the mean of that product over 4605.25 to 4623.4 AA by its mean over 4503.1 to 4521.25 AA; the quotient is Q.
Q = 1.11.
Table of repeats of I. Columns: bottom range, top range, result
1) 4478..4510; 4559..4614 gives 1.06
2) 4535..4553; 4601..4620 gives 1.11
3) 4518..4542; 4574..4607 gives 1.08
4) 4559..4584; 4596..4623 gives 1.04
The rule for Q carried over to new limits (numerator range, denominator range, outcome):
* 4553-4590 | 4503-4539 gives 1.07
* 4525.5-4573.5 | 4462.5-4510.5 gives 1.06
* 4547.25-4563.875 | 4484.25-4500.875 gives 1.11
